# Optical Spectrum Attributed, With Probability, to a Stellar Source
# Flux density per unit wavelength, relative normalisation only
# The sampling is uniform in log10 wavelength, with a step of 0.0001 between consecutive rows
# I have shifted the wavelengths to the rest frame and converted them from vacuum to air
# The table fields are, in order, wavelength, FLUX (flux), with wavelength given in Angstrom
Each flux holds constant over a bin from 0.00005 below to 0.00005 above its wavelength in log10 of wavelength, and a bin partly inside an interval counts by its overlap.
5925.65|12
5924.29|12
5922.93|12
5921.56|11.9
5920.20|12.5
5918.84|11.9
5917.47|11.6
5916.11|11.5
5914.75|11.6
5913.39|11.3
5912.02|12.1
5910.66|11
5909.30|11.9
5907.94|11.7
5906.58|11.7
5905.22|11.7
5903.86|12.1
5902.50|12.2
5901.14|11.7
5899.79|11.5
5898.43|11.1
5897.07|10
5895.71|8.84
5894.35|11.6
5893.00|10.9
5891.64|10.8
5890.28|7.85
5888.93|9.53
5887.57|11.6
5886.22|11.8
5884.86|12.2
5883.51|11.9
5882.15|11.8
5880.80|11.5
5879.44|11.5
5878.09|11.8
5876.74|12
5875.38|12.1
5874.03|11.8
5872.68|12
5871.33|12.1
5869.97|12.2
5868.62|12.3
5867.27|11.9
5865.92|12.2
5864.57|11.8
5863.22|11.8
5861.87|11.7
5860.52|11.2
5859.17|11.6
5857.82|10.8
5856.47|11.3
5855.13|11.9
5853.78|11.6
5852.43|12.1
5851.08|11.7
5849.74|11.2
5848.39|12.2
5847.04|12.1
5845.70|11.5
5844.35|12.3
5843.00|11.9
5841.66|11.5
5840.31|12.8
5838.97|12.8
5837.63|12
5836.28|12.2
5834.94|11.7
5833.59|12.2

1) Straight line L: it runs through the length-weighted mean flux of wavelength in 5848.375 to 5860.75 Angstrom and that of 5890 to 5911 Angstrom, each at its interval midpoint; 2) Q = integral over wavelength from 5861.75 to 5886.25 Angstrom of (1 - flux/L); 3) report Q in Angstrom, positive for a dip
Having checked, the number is -1.2 Angstrom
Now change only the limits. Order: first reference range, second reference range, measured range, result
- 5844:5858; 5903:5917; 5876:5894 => 0.8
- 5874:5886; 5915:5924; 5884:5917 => 1.9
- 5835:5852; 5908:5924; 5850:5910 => 2.0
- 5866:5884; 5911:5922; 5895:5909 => 0.7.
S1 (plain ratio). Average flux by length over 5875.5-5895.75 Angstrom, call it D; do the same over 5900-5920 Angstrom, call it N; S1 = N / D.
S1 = 1.1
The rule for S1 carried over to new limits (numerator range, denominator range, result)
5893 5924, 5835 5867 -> 0.97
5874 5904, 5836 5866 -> 0.95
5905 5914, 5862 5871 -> 0.97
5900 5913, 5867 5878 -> 0.98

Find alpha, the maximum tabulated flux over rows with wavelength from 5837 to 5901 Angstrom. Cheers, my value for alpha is 12.8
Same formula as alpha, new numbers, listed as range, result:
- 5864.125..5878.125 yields 12.3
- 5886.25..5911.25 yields 12.2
